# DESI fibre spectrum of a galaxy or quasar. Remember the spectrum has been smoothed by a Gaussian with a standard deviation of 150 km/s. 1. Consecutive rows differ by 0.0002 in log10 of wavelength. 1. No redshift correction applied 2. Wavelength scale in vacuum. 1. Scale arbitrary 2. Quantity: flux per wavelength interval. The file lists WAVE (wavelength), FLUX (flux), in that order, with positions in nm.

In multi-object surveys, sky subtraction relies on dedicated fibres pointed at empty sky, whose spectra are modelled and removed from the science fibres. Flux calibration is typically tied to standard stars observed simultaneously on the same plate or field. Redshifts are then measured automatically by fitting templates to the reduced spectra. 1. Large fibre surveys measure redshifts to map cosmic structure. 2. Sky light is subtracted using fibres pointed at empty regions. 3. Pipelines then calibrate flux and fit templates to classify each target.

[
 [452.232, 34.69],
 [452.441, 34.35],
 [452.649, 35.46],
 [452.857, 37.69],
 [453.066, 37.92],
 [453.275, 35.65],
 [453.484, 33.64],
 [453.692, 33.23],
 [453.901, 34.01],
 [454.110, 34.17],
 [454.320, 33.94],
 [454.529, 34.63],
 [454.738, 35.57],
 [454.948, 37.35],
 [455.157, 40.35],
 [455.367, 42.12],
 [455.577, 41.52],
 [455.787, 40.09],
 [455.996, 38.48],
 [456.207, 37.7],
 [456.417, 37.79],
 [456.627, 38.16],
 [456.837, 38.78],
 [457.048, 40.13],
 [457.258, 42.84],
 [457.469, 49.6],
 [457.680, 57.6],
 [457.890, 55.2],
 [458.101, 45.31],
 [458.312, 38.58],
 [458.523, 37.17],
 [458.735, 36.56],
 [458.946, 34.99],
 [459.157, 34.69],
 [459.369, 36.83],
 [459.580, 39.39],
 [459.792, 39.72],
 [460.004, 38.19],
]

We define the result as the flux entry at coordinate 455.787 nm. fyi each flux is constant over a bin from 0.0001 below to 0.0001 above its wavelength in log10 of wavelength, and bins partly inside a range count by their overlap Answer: 40.09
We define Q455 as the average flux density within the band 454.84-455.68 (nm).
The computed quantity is 40.3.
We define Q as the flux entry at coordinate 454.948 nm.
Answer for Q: 37.35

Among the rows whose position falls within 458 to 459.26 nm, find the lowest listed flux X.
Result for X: 34.69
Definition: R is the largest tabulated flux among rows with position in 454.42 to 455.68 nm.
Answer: 42.12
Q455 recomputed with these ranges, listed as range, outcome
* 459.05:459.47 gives 35.7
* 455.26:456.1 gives 40.6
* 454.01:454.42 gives 34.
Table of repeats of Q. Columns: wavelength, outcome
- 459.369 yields 36.83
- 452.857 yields 37.69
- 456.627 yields 38.16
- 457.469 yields 49.6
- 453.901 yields 34.01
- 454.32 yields 33.94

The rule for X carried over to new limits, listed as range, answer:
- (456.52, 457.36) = 38.16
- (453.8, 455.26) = 33.94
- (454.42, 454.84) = 34.63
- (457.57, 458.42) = 38.58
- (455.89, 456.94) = 37.7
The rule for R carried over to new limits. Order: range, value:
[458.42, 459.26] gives 37.17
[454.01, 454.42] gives 34.17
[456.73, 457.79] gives 57.6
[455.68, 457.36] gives 42.84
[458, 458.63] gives 45.31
